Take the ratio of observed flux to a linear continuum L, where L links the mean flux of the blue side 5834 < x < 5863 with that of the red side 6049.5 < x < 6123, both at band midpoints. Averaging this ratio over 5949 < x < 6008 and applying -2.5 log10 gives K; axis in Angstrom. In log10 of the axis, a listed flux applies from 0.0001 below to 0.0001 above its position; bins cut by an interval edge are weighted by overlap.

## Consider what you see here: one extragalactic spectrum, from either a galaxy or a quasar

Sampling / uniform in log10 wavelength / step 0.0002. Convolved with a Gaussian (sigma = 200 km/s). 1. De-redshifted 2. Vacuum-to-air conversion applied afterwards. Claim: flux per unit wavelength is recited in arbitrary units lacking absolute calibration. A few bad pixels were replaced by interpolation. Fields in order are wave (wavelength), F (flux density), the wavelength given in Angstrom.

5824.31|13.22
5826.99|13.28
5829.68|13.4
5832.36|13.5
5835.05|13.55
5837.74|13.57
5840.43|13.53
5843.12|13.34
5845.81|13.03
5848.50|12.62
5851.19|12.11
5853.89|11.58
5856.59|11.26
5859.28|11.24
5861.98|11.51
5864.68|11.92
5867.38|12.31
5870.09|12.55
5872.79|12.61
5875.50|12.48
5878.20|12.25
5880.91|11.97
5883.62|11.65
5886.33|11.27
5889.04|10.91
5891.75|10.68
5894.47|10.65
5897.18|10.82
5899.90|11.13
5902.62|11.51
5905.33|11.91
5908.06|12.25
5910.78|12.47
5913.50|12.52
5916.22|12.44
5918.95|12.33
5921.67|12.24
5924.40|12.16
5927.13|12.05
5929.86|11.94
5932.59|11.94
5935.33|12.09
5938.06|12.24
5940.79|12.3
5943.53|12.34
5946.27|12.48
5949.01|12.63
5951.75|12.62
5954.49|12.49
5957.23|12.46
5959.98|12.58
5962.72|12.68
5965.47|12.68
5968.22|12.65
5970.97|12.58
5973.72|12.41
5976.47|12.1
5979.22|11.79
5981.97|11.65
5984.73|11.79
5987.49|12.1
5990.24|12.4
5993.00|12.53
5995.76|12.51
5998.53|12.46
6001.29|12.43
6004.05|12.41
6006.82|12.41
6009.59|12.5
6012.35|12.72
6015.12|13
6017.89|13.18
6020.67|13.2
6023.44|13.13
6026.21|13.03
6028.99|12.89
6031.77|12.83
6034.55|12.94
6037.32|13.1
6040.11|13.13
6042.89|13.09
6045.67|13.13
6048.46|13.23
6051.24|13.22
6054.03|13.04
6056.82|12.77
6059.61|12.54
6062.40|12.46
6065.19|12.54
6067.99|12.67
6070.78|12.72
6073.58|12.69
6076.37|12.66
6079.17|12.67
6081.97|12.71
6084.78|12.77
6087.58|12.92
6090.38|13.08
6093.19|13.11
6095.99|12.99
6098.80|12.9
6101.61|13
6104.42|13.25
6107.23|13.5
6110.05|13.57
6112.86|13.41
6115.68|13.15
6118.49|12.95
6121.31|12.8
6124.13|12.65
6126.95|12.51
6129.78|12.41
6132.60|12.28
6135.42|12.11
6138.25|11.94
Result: 0.03 mag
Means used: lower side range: 12.5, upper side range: 12.9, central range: 12.4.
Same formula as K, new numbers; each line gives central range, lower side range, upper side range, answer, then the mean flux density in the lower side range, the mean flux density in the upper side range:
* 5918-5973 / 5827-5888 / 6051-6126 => 0.02 mag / 12.4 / 12.9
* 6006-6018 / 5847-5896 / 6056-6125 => -0.02 mag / 11.8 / 12.9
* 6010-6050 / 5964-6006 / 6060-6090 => -0.05 mag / 12.3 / 12.7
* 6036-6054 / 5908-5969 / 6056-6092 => -0.04 mag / 12.4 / 12.7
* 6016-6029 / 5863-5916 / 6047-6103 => -0.05 mag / 11.8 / 12.8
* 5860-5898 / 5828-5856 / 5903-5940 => 0.08 mag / 13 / 12.2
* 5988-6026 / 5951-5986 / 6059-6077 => -0.02 mag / 12.3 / 12.6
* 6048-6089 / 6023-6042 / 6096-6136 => 0.02 mag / 13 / 12.9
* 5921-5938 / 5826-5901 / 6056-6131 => 0.03 mag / 12.2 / 12.9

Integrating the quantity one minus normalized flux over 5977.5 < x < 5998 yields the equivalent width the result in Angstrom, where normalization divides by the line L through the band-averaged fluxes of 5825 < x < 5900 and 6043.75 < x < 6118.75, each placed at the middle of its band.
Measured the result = 0.82 Angstrom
